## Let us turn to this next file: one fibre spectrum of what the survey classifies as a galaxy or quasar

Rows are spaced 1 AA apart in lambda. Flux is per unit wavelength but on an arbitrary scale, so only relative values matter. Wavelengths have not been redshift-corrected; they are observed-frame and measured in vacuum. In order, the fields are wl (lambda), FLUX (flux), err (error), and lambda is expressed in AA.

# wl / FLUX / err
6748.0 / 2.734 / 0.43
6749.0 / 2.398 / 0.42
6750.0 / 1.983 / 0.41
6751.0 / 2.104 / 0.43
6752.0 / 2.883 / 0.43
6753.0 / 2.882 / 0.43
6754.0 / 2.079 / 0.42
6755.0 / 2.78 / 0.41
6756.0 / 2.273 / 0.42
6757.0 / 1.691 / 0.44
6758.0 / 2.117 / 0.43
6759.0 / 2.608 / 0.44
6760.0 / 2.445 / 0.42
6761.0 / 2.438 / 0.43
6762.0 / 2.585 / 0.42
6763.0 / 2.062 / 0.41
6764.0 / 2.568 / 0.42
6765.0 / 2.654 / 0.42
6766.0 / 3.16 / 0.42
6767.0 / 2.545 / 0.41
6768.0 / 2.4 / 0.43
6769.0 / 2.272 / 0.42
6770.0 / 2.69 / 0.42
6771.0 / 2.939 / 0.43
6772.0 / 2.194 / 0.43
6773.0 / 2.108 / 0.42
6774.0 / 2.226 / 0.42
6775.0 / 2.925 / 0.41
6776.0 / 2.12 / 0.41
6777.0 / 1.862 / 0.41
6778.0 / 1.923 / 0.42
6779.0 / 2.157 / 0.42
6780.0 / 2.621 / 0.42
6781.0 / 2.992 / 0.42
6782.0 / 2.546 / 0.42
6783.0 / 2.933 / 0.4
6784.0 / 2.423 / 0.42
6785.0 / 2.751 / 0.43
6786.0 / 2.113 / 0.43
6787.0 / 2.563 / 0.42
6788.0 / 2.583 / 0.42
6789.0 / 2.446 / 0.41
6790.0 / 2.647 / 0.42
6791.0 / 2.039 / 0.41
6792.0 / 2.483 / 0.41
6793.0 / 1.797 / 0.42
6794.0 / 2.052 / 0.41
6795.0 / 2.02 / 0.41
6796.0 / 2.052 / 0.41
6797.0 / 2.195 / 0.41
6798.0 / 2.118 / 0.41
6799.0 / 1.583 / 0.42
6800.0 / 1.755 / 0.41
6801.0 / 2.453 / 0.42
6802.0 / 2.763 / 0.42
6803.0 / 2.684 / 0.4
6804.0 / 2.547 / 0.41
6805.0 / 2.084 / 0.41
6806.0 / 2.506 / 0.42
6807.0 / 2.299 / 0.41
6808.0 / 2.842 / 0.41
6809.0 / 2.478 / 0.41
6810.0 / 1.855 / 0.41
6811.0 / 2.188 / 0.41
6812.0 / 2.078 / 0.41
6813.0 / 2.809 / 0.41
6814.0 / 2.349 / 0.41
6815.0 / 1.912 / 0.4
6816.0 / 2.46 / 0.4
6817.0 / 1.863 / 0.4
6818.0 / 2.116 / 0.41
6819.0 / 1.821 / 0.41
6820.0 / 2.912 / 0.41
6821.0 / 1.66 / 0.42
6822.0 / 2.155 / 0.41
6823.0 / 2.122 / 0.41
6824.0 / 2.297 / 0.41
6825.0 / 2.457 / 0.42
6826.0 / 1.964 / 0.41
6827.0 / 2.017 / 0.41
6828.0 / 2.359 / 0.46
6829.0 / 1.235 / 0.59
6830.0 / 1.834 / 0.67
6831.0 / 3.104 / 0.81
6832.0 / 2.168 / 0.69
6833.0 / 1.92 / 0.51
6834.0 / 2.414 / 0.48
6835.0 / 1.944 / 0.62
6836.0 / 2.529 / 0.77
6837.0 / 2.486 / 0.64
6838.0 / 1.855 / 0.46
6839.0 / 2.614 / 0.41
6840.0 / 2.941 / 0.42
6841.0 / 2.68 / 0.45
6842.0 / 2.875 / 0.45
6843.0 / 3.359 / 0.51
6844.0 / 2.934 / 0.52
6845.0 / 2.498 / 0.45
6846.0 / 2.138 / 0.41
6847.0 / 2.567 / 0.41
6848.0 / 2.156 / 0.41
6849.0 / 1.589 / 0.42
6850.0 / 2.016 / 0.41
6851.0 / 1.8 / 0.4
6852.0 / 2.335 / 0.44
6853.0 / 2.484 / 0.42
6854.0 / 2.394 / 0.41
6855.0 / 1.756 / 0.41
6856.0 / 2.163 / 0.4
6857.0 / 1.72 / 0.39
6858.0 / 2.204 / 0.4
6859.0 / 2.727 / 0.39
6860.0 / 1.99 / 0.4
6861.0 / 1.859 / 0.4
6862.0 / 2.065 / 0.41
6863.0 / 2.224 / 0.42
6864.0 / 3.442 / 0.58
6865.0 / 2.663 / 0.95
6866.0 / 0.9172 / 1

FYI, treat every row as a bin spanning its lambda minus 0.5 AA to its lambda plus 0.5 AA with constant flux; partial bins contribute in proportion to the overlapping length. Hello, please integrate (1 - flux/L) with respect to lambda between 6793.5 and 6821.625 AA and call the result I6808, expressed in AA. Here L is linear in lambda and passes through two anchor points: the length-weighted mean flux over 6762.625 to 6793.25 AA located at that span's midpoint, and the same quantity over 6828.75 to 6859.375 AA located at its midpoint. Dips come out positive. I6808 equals 1.86 AA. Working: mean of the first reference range 2.45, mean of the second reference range 2.31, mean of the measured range 2.23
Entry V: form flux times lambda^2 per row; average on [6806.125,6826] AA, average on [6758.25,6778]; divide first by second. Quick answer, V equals 0.93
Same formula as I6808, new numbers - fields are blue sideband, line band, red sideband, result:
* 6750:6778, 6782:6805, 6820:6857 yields 0.39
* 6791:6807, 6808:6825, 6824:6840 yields -0.05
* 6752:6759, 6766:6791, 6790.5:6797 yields -3.06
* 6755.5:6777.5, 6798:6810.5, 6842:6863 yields 0.13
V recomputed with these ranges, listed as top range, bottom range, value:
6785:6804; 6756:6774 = 0.94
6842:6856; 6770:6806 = 1.01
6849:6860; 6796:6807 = 0.96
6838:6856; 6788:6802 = 1.12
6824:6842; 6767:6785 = 0.95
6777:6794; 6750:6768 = 0.99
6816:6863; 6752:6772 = 0.92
